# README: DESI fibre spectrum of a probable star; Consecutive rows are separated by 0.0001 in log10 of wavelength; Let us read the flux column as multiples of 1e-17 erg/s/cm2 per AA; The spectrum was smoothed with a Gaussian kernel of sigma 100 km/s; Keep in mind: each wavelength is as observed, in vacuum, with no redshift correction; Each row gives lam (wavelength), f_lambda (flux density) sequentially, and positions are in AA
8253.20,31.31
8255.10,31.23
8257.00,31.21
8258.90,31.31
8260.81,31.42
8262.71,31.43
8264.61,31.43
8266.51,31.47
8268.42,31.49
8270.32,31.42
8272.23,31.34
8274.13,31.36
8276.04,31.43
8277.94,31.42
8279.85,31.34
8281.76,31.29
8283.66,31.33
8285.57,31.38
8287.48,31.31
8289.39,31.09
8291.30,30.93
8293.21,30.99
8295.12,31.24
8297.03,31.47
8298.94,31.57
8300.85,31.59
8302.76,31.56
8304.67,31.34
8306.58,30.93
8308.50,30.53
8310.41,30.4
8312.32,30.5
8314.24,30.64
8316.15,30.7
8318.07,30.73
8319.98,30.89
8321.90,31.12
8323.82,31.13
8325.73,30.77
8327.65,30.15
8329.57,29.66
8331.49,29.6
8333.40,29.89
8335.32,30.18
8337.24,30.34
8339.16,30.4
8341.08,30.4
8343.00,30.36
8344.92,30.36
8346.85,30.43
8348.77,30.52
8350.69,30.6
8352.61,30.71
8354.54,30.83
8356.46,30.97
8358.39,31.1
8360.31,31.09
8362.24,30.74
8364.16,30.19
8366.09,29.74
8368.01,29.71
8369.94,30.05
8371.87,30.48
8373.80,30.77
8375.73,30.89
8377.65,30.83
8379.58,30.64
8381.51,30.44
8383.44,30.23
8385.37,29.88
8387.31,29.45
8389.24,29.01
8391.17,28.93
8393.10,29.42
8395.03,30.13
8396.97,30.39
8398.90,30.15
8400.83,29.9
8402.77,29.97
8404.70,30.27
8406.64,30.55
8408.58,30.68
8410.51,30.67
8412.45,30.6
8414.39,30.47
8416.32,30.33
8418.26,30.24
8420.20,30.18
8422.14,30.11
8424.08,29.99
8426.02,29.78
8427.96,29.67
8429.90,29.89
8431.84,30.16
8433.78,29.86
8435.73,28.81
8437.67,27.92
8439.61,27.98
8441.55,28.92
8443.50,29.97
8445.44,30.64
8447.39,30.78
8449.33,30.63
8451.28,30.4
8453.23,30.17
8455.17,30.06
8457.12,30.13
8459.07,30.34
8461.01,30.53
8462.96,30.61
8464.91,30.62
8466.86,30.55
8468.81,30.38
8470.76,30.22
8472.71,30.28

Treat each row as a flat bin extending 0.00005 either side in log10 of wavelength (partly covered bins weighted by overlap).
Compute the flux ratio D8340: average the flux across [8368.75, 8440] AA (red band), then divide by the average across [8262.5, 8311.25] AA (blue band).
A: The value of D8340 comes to 1.0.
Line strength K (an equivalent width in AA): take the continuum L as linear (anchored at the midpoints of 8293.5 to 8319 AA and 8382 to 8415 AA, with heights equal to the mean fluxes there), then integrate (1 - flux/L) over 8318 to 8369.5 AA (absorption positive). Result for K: 0.3 AA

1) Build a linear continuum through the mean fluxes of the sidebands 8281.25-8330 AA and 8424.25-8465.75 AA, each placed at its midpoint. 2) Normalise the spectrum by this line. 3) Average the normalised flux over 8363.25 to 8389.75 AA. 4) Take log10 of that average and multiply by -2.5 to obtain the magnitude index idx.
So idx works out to 0.01 mag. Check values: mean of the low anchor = 31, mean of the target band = 30.2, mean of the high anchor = 29.9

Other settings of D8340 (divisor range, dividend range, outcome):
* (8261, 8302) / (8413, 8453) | 0.95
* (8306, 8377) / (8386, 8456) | 0.98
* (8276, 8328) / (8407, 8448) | 0.96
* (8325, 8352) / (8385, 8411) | 0.99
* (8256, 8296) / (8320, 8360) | 0.97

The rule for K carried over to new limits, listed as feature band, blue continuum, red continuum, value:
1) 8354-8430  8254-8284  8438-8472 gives 0.80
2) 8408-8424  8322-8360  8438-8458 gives -0.16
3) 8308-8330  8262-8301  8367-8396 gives 0.17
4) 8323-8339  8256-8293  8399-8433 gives 0.34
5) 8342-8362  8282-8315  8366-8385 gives -0.05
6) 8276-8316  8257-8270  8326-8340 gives -0.47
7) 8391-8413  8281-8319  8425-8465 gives 0.05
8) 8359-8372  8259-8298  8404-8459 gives 0.12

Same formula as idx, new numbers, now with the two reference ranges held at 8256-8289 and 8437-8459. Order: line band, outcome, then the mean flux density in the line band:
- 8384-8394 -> 0.04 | 29.4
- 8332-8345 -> 0.02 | 30.3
